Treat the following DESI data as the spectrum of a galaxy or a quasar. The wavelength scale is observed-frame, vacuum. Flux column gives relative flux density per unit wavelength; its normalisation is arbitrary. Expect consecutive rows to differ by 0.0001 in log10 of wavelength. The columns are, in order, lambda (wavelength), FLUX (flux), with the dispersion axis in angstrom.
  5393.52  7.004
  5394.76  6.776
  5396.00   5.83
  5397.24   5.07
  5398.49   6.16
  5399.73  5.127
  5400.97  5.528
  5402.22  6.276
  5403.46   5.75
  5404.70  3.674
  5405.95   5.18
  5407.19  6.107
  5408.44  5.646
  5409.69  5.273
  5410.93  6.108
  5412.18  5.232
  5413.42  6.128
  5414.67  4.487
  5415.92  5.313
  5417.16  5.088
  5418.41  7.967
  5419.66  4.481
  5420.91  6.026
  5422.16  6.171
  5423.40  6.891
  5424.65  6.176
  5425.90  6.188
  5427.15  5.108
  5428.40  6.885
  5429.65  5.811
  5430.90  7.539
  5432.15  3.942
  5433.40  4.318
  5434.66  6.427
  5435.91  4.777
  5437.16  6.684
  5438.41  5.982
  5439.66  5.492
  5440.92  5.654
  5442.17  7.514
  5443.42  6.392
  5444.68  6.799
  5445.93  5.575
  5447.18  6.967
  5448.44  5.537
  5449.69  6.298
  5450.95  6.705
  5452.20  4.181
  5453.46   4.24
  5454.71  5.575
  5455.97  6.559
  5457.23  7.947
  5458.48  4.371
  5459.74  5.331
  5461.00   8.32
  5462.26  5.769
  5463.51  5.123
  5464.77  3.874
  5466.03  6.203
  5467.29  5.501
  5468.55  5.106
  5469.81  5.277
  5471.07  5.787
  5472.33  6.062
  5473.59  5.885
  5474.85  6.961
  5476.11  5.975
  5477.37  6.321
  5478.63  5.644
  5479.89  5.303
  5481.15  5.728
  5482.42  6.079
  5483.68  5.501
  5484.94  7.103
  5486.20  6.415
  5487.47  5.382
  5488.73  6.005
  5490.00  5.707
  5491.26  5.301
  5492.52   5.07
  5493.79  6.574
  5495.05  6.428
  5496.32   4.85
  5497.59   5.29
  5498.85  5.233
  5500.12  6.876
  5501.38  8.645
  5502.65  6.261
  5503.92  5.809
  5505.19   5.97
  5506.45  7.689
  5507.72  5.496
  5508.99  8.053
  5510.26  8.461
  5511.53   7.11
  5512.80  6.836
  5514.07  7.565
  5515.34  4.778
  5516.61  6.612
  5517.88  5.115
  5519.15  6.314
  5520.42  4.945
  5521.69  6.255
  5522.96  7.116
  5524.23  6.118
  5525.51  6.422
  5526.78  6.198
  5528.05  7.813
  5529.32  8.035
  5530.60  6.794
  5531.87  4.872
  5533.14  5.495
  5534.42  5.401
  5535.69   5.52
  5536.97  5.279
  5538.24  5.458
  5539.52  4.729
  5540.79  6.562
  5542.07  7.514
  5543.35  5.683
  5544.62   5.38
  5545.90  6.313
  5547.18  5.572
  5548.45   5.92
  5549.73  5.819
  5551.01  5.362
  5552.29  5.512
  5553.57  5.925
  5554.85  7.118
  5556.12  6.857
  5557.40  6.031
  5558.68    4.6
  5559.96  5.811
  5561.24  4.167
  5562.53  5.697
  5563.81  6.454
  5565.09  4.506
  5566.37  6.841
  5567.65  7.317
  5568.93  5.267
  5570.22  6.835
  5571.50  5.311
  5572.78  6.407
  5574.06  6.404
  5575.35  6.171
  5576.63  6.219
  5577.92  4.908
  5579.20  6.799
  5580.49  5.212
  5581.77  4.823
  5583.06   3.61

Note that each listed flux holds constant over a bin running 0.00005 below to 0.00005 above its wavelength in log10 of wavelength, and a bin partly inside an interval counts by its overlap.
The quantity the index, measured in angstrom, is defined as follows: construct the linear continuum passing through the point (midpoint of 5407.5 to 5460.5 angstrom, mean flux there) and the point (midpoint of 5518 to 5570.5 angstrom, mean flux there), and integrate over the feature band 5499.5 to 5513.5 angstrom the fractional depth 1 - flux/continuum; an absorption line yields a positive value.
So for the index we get -2.6 angstrom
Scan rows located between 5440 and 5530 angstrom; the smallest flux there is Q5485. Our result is 3.874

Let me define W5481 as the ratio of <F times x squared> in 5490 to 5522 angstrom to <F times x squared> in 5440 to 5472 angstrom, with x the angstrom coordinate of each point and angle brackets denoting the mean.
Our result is 1.09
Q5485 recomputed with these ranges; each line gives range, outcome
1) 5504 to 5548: 4.729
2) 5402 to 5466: 3.674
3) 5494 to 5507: 4.85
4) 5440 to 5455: 4.181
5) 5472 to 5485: 5.303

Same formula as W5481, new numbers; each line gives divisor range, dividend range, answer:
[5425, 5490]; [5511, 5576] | 1.06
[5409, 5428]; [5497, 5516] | 1.19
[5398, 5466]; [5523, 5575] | 1.08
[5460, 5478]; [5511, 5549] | 1.07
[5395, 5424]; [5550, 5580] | 1.11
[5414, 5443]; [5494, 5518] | 1.14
